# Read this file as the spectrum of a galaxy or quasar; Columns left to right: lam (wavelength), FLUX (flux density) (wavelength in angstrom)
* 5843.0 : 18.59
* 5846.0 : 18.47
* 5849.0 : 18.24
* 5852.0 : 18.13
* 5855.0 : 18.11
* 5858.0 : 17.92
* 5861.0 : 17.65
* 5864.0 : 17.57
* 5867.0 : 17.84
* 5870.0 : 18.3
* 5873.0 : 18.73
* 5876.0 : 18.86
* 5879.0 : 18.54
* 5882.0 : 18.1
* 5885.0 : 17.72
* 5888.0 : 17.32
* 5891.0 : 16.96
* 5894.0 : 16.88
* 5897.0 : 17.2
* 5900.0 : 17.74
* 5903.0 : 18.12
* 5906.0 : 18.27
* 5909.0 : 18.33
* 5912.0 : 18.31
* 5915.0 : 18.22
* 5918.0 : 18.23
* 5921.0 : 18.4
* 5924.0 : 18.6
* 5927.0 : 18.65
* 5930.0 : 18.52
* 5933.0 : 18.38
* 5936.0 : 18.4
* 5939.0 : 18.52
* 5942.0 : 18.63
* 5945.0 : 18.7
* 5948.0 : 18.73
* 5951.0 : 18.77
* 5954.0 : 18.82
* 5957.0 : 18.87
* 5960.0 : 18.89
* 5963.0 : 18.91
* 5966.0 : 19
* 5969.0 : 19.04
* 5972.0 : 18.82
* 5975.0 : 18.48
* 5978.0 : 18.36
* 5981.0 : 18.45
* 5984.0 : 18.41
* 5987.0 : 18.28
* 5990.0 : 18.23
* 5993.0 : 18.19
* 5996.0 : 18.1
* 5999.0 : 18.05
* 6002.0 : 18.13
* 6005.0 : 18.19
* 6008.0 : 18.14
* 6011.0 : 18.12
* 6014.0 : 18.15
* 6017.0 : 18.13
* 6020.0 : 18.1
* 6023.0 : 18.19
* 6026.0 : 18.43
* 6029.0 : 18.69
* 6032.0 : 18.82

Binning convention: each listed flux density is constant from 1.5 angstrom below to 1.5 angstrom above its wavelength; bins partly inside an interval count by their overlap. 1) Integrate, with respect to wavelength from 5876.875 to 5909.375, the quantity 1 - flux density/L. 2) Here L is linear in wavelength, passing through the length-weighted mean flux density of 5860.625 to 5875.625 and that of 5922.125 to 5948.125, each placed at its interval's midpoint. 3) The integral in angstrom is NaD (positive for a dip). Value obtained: 0.95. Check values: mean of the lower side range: 18.1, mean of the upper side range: 18.6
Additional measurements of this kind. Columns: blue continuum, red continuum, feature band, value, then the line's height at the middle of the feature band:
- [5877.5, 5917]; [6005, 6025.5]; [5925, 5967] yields -1.71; 18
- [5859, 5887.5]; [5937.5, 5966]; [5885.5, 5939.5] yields 1.18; 18.4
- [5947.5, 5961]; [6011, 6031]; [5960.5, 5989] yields 0.02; 18.7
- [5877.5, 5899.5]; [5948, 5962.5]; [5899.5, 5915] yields -0.25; 17.9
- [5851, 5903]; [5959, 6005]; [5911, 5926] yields -0.21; 18.1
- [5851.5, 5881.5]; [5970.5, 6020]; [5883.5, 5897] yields 0.72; 18.2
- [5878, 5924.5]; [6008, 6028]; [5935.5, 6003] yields -1.81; 18.1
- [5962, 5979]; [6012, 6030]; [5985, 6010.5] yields 0.46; 18.5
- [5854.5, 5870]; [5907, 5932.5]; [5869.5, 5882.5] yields -0.42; 18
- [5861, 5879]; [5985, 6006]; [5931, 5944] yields -0.21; 18.2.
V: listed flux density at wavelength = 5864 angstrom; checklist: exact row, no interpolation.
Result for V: 17.57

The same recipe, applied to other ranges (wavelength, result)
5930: 18.52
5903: 18.12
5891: 16.96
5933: 18.38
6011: 18.12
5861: 17.65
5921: 18.4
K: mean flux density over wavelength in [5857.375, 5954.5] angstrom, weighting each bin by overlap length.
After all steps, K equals 18.2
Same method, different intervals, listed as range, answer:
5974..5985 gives 18.4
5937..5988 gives 18.7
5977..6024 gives 18.2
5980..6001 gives 18.2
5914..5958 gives 18.6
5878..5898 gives 17.5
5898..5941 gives 18.3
